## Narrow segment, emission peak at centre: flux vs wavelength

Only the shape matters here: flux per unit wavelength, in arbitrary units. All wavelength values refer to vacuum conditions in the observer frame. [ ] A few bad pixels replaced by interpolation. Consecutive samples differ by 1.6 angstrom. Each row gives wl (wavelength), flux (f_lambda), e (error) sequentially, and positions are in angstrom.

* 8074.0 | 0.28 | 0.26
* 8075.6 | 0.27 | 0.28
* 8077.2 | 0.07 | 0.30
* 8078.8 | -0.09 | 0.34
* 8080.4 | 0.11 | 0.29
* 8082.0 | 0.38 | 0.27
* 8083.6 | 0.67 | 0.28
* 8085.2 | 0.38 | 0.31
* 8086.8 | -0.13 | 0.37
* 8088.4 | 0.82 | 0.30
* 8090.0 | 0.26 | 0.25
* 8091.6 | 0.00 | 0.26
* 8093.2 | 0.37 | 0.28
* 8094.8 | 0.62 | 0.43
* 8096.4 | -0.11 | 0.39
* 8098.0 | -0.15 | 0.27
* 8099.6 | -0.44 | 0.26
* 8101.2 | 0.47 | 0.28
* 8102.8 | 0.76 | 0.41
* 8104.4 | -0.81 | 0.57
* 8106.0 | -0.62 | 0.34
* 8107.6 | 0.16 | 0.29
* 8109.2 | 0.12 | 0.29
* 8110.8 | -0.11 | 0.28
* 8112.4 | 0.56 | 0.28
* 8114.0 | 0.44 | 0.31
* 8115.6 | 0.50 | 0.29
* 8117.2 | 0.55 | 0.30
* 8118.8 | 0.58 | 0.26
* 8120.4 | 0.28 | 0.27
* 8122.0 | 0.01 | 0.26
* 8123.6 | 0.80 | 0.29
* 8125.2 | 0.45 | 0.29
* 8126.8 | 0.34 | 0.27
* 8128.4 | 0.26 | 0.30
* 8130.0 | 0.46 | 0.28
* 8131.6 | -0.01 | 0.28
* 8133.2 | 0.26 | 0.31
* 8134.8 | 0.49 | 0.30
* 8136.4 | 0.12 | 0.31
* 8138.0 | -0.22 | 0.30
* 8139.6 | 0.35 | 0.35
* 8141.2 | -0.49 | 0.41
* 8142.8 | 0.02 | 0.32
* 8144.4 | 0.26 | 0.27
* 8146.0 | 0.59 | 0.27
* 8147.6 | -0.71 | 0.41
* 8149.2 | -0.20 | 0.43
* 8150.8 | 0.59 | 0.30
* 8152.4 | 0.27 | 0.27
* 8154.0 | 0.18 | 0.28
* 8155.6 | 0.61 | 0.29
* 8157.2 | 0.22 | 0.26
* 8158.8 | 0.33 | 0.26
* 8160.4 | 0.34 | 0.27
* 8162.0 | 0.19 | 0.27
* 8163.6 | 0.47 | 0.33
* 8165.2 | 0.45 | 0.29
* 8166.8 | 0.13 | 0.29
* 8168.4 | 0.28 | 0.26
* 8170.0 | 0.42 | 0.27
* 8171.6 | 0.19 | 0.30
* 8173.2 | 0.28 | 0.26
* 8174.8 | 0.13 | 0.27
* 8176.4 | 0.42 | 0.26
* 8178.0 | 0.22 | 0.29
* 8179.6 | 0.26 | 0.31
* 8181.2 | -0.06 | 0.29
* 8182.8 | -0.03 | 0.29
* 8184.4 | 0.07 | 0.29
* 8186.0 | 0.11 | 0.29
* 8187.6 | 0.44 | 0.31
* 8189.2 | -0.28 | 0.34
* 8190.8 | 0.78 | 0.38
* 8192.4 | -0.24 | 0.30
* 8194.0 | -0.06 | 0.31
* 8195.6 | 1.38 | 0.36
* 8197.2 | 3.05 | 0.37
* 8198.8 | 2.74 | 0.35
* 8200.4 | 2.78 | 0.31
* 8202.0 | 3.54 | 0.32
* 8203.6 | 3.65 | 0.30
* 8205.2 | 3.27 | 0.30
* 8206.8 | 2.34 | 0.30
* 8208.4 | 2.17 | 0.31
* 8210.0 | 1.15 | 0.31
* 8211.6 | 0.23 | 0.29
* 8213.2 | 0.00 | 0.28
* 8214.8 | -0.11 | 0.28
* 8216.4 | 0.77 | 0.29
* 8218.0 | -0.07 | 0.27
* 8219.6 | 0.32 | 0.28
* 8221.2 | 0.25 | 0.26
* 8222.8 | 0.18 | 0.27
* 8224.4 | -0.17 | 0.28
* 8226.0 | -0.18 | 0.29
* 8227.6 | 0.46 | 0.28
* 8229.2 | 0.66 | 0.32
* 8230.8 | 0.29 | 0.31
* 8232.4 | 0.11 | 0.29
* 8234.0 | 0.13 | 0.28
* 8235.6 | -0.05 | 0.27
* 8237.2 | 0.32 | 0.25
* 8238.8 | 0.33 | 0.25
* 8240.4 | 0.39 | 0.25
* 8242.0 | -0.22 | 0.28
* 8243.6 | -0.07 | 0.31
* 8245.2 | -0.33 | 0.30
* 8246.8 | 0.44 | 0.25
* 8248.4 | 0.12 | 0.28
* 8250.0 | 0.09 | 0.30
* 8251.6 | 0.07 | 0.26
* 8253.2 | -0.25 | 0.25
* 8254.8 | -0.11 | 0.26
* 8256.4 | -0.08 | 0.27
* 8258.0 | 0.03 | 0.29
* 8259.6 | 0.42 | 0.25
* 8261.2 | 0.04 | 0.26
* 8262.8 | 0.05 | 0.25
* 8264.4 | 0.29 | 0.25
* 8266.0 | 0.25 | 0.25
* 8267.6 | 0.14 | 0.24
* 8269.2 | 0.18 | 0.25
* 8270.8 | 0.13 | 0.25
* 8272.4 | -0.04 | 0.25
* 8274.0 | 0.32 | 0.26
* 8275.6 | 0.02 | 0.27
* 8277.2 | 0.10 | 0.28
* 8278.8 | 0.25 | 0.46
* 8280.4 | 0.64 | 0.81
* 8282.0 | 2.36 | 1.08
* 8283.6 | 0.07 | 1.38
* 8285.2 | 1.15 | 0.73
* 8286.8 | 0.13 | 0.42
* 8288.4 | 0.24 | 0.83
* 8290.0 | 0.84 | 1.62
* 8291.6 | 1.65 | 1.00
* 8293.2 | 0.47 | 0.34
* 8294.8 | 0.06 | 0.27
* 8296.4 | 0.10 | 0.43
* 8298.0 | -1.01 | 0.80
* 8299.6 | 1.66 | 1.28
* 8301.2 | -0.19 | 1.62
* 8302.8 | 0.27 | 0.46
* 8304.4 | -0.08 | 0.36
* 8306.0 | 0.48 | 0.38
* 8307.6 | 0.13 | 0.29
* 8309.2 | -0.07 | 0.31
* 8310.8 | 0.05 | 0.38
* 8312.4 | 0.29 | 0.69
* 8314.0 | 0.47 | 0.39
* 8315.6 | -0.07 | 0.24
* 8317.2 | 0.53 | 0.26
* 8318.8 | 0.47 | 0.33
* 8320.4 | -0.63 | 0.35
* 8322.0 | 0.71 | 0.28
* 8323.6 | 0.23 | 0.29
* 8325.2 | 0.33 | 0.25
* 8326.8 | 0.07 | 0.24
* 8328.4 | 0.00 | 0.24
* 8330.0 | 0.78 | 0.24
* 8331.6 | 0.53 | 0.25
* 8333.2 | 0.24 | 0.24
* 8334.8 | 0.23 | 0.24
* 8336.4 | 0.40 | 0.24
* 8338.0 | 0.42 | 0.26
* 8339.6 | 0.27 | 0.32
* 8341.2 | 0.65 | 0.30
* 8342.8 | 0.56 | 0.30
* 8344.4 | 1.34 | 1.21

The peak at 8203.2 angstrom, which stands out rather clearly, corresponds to [O II]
